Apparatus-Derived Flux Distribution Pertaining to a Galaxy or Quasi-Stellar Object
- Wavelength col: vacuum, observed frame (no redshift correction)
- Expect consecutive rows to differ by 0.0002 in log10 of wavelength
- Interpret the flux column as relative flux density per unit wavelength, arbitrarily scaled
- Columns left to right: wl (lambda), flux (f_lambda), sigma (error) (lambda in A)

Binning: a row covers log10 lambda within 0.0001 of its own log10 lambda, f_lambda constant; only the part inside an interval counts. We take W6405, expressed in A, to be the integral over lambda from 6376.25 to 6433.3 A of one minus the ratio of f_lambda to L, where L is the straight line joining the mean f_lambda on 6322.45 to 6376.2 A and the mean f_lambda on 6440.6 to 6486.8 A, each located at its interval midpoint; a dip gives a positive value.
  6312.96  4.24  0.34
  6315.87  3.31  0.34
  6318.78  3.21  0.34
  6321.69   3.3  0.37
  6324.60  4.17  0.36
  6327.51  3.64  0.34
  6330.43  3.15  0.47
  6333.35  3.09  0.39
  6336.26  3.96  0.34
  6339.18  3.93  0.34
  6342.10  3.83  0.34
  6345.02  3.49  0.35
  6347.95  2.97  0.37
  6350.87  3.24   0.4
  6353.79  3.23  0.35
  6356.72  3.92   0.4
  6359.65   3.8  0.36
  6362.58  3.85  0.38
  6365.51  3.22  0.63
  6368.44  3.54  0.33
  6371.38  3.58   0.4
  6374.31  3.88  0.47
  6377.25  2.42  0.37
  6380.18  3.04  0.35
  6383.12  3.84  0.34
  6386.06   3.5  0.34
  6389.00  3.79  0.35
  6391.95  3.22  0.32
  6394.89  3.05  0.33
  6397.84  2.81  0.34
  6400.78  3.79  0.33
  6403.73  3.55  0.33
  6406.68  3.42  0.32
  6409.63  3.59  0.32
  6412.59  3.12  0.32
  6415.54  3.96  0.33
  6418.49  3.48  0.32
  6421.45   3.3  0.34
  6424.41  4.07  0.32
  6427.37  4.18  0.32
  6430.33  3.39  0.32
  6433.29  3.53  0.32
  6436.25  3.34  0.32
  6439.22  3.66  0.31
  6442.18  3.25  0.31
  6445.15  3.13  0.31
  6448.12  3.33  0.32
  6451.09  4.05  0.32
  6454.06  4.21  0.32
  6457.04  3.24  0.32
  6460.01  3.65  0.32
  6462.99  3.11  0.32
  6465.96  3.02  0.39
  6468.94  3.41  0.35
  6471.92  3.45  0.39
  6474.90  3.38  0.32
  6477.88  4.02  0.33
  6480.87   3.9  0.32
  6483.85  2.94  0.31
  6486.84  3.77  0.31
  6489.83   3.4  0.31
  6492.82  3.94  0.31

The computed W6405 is 1.1 A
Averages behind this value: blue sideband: 3.57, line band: 3.46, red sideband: 3.48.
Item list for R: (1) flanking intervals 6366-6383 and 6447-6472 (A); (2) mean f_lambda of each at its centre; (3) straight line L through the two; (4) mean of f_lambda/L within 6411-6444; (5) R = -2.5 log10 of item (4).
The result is -0.04 mag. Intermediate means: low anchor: 3.33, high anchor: 3.5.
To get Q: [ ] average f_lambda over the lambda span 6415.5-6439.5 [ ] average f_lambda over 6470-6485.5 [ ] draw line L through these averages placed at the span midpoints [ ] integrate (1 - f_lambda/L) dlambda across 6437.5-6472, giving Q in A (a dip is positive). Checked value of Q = 1.2 A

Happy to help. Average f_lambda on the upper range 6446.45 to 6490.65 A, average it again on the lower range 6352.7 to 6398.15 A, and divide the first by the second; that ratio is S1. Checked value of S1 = 1.03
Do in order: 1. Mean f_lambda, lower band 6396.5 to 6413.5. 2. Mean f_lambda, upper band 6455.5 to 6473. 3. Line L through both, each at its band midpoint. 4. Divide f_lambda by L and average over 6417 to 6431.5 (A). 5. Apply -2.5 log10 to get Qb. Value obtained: -0.10 mag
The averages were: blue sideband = 3.39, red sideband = 3.31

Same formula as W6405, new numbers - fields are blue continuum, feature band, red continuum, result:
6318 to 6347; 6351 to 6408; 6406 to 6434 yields 2.4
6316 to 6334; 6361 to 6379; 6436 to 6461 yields 0.3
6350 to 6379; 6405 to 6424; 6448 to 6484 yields 0.0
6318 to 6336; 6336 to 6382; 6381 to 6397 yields -0.4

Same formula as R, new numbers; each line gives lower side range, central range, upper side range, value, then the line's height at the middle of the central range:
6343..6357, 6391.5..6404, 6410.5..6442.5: 0.073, 3.49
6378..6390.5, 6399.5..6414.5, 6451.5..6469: -0.008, 3.48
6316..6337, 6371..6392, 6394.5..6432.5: 0.030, 3.51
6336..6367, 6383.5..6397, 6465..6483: 0.049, 3.56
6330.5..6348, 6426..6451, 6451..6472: -0.002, 3.5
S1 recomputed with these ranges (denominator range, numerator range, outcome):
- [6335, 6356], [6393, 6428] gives 0.99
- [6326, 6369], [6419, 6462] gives 1.02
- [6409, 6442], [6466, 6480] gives 0.98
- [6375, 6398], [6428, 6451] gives 1.06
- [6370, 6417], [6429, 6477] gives 1.01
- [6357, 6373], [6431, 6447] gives 0.93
